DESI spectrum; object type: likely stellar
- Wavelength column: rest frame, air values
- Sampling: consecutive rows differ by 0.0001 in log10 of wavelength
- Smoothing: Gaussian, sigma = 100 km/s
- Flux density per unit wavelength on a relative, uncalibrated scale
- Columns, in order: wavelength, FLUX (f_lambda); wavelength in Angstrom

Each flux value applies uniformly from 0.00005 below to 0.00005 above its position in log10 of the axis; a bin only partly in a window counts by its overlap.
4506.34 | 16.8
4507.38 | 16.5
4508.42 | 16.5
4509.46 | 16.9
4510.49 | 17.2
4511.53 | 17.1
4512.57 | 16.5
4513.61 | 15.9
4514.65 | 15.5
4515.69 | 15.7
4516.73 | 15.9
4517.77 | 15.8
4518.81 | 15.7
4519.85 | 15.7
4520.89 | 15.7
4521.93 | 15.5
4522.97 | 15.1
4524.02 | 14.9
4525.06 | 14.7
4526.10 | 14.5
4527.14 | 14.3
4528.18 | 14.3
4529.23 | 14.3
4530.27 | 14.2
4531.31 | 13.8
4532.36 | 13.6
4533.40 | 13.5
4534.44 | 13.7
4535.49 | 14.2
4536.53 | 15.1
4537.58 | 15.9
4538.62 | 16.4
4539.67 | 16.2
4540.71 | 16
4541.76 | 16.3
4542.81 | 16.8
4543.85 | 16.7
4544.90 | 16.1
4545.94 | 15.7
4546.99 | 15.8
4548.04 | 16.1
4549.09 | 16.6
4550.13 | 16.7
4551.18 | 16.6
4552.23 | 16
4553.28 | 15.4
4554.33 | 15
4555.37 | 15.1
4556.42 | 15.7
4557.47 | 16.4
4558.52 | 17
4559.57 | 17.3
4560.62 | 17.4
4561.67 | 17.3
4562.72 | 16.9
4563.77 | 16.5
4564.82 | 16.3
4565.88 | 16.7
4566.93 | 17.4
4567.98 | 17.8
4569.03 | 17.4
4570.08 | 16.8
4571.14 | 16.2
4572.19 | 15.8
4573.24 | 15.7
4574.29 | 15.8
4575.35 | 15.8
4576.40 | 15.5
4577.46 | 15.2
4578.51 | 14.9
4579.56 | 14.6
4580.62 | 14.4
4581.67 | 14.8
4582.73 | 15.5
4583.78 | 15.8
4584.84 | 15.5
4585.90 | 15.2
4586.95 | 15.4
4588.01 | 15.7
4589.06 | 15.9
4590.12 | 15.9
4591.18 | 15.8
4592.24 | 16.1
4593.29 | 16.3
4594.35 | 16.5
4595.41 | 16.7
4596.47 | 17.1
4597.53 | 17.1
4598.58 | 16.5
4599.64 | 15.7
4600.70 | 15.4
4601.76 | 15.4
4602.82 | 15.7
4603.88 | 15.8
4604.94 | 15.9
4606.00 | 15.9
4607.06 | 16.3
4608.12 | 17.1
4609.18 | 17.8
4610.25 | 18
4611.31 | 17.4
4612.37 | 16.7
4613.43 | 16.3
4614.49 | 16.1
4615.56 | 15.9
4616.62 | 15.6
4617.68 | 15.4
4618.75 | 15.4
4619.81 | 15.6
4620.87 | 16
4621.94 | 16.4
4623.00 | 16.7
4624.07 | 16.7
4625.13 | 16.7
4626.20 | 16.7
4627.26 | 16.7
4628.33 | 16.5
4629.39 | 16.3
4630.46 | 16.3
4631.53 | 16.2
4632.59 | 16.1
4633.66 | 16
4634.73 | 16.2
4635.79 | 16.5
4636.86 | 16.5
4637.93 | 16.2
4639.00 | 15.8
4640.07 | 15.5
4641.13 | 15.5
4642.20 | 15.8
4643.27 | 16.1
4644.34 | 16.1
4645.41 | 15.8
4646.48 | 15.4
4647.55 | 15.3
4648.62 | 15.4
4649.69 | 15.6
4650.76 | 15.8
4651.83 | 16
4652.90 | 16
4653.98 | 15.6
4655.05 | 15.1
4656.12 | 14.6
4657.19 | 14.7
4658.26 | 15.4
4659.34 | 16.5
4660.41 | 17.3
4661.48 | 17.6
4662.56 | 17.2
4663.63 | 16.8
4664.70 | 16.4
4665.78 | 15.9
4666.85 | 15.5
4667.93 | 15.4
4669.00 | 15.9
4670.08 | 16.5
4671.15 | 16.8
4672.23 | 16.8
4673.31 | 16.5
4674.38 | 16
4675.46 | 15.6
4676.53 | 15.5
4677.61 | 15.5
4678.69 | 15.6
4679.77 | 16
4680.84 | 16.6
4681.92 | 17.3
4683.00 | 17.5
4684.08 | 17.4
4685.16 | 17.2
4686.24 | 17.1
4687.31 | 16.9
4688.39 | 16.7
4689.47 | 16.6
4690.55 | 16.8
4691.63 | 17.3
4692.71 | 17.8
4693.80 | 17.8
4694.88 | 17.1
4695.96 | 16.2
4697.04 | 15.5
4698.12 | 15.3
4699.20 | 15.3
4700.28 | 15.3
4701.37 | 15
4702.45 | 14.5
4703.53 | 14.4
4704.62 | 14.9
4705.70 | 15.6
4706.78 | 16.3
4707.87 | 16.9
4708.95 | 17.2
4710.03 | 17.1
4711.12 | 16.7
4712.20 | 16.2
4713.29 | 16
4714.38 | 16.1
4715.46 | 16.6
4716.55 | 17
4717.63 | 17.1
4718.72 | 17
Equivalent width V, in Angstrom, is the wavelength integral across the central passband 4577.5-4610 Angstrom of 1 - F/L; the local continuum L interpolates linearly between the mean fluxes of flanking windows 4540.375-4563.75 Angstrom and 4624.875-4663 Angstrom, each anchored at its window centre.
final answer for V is 0.57 Angstrom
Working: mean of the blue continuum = 16.3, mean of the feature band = 15.9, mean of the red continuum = 16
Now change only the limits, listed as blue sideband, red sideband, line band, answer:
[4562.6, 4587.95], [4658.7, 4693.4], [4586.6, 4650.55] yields 0.1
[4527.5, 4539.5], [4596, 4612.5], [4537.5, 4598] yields -2.7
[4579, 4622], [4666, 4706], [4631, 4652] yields 0.3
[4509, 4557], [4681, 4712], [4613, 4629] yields -0.2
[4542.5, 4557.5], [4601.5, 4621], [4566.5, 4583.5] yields 0.3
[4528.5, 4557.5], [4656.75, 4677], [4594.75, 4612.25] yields -0.7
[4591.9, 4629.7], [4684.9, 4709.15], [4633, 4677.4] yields 0.8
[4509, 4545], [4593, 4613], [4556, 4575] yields -0.9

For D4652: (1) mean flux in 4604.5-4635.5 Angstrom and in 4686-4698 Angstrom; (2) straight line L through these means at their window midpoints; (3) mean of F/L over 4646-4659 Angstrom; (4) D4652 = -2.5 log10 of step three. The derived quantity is 0.08 mag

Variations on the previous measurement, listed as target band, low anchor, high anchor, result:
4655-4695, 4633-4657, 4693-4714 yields -0.040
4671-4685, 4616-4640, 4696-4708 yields -0.053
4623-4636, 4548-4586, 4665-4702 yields -0.013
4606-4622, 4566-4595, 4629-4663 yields -0.032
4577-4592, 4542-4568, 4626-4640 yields 0.070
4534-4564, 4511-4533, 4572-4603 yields -0.049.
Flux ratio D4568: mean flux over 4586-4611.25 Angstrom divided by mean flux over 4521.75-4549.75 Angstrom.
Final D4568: 1.1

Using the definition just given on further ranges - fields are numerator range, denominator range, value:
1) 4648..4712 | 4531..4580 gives 1.01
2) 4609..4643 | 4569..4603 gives 1.03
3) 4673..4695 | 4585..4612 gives 1.03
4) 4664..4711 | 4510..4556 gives 1.05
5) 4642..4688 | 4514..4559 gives 1.05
